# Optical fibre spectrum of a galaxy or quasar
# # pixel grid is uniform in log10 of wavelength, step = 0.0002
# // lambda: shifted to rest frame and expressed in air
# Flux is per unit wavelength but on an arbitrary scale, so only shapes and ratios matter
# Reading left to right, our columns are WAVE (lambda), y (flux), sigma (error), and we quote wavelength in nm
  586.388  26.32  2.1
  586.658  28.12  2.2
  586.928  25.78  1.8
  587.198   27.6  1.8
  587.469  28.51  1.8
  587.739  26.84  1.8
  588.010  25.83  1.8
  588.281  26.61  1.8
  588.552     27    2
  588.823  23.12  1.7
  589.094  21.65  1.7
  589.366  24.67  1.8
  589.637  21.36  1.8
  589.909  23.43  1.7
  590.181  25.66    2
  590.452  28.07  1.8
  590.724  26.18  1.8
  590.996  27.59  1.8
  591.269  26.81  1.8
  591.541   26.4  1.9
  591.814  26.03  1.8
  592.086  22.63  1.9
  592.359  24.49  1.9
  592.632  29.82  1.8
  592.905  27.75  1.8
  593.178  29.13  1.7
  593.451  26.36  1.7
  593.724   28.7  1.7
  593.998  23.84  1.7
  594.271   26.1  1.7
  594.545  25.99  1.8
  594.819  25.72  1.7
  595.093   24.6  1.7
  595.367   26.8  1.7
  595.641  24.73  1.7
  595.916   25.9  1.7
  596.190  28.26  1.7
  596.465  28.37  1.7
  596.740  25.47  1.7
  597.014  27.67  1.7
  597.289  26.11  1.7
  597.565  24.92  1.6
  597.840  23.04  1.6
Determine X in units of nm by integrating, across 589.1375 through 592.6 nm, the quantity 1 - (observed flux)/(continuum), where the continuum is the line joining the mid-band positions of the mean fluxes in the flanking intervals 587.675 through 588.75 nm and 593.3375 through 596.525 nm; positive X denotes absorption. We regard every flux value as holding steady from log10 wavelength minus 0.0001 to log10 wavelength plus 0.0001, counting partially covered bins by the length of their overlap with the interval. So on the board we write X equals 0.13 nm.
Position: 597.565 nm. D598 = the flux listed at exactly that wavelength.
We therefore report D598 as 24.92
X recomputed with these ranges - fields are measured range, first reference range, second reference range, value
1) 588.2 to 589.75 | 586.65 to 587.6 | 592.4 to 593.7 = 0.20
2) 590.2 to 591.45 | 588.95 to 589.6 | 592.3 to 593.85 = -0.10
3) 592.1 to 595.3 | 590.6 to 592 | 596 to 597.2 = 0.05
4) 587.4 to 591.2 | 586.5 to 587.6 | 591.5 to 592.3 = 0.11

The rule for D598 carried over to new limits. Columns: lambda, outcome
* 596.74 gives 25.47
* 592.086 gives 22.63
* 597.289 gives 26.11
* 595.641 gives 24.73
